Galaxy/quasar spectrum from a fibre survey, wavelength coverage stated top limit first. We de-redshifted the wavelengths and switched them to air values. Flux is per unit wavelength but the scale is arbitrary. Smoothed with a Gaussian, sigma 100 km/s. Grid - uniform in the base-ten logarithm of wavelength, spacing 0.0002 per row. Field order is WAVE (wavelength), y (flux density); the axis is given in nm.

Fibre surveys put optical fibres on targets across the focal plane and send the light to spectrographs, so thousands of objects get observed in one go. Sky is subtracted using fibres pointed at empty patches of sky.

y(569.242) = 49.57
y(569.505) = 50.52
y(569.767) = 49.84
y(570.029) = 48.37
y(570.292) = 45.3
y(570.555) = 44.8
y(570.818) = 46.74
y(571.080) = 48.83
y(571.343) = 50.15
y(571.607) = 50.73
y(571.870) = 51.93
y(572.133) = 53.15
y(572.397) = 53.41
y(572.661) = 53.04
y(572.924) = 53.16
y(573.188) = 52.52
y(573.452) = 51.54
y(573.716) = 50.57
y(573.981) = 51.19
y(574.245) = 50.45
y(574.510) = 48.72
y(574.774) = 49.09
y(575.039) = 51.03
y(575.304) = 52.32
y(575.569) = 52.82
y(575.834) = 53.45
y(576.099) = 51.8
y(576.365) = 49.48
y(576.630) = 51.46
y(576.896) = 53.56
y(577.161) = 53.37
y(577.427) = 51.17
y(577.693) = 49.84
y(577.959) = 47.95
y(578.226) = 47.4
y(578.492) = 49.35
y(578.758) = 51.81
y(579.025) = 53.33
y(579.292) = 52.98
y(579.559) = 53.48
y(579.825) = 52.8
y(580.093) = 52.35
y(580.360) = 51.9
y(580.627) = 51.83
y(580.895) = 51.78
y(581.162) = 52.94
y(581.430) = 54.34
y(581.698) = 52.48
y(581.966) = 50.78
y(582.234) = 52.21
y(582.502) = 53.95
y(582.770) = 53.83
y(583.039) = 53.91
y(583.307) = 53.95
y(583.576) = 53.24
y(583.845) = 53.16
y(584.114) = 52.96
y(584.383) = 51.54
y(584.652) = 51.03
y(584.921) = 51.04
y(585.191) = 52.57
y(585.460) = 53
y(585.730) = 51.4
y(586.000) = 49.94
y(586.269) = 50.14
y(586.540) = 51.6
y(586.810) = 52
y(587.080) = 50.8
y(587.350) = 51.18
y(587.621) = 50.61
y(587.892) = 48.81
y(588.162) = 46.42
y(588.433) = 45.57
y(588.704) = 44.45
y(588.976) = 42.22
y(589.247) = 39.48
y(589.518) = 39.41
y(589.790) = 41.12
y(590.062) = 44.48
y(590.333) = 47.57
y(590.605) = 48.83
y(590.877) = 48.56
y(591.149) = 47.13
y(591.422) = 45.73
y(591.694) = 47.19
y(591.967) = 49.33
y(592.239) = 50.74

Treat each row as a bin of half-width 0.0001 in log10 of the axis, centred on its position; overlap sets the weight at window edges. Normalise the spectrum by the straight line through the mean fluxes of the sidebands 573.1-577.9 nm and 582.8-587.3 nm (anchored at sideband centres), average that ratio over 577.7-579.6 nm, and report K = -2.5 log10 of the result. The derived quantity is 0.02 mag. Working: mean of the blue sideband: 51.3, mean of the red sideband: 52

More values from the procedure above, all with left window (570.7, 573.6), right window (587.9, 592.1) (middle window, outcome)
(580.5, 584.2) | -0.11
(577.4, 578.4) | 0.01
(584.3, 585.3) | -0.10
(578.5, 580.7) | -0.08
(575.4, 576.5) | -0.04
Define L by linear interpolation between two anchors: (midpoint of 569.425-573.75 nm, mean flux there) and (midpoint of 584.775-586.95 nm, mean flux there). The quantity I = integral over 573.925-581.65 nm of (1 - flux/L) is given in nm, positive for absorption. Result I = -0.11 nm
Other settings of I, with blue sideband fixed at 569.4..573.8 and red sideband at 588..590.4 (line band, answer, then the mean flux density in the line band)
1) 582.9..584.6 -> -0.281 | 53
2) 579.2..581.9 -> -0.339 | 52.6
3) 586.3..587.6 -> -0.205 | 51.2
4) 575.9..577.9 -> -0.135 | 51.5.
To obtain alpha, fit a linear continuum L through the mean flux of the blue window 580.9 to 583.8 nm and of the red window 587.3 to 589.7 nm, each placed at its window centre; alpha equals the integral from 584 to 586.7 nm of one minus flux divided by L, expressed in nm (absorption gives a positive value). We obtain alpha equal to -0.129 nm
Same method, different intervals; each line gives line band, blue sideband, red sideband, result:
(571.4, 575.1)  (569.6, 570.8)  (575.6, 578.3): -0.192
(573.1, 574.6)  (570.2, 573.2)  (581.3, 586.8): -0.006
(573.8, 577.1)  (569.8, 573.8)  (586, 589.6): -0.114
